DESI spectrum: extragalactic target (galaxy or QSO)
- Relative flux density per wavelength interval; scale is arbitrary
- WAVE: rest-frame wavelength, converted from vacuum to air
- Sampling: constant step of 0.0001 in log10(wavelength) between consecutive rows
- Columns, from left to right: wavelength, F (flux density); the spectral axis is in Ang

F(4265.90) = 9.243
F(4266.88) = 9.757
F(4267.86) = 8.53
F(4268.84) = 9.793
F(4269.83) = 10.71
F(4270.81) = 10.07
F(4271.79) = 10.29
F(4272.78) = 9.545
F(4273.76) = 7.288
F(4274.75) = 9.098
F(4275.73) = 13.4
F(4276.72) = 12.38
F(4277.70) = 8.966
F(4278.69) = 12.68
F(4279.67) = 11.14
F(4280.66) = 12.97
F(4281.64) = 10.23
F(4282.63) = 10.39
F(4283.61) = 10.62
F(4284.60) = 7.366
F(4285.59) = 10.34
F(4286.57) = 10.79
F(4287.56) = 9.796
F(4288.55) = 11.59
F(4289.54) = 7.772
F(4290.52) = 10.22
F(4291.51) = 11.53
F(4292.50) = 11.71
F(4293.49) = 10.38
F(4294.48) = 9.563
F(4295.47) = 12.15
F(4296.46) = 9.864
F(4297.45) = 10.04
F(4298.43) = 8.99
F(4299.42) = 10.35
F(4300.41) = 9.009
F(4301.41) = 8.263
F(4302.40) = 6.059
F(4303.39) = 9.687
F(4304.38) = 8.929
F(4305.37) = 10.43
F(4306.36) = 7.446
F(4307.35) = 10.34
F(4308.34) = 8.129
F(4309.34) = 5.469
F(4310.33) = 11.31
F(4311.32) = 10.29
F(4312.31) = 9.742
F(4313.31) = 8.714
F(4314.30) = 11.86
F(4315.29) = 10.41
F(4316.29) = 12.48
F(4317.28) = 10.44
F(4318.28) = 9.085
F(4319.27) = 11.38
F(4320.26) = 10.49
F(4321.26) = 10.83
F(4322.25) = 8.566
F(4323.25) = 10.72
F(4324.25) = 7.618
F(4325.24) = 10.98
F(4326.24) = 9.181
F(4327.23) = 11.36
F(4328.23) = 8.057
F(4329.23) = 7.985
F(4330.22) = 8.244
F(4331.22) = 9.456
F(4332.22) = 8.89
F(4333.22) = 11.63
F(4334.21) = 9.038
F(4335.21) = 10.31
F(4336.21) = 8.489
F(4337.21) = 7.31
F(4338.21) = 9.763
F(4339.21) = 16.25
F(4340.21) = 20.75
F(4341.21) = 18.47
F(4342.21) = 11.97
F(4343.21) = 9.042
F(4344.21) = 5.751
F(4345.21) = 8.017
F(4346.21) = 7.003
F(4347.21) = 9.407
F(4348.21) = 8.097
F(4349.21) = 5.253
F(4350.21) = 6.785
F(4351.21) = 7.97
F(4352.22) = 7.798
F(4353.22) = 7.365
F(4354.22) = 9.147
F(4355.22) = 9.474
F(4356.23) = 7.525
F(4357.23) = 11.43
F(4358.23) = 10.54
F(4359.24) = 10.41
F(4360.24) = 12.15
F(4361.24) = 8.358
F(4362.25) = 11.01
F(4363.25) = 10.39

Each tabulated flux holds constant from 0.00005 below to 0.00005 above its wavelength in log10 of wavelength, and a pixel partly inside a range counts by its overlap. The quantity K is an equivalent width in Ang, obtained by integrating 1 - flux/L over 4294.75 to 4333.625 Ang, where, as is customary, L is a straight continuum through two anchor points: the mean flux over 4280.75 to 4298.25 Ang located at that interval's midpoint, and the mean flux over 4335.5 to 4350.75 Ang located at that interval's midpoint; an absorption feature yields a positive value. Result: 2.37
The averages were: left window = 10.3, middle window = 9.61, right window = 10.2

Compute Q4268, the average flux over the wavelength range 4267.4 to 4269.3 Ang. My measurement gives 9.18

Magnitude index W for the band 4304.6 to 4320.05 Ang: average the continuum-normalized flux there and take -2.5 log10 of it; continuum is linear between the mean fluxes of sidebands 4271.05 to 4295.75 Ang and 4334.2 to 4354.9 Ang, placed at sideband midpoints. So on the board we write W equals 0.03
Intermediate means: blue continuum 10.5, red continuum 9.72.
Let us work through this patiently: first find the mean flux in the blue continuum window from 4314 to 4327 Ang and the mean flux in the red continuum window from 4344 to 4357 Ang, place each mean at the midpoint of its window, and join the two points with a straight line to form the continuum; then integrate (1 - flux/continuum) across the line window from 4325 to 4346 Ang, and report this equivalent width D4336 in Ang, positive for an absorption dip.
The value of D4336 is -3.45 Ang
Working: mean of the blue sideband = 10.3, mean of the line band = 10.5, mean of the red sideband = 7.78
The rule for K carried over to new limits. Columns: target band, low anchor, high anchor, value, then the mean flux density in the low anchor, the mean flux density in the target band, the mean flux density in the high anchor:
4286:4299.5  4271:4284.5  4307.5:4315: -0.4 Ang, 10.6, 10.3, 9.44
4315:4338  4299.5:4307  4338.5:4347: 1.9 Ang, 8.68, 9.68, 12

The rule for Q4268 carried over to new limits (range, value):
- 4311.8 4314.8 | 10.1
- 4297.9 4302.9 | 8.55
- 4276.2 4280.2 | 11.3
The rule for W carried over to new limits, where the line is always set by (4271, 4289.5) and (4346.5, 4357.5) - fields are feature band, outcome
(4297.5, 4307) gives 0.10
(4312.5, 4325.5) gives -0.12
